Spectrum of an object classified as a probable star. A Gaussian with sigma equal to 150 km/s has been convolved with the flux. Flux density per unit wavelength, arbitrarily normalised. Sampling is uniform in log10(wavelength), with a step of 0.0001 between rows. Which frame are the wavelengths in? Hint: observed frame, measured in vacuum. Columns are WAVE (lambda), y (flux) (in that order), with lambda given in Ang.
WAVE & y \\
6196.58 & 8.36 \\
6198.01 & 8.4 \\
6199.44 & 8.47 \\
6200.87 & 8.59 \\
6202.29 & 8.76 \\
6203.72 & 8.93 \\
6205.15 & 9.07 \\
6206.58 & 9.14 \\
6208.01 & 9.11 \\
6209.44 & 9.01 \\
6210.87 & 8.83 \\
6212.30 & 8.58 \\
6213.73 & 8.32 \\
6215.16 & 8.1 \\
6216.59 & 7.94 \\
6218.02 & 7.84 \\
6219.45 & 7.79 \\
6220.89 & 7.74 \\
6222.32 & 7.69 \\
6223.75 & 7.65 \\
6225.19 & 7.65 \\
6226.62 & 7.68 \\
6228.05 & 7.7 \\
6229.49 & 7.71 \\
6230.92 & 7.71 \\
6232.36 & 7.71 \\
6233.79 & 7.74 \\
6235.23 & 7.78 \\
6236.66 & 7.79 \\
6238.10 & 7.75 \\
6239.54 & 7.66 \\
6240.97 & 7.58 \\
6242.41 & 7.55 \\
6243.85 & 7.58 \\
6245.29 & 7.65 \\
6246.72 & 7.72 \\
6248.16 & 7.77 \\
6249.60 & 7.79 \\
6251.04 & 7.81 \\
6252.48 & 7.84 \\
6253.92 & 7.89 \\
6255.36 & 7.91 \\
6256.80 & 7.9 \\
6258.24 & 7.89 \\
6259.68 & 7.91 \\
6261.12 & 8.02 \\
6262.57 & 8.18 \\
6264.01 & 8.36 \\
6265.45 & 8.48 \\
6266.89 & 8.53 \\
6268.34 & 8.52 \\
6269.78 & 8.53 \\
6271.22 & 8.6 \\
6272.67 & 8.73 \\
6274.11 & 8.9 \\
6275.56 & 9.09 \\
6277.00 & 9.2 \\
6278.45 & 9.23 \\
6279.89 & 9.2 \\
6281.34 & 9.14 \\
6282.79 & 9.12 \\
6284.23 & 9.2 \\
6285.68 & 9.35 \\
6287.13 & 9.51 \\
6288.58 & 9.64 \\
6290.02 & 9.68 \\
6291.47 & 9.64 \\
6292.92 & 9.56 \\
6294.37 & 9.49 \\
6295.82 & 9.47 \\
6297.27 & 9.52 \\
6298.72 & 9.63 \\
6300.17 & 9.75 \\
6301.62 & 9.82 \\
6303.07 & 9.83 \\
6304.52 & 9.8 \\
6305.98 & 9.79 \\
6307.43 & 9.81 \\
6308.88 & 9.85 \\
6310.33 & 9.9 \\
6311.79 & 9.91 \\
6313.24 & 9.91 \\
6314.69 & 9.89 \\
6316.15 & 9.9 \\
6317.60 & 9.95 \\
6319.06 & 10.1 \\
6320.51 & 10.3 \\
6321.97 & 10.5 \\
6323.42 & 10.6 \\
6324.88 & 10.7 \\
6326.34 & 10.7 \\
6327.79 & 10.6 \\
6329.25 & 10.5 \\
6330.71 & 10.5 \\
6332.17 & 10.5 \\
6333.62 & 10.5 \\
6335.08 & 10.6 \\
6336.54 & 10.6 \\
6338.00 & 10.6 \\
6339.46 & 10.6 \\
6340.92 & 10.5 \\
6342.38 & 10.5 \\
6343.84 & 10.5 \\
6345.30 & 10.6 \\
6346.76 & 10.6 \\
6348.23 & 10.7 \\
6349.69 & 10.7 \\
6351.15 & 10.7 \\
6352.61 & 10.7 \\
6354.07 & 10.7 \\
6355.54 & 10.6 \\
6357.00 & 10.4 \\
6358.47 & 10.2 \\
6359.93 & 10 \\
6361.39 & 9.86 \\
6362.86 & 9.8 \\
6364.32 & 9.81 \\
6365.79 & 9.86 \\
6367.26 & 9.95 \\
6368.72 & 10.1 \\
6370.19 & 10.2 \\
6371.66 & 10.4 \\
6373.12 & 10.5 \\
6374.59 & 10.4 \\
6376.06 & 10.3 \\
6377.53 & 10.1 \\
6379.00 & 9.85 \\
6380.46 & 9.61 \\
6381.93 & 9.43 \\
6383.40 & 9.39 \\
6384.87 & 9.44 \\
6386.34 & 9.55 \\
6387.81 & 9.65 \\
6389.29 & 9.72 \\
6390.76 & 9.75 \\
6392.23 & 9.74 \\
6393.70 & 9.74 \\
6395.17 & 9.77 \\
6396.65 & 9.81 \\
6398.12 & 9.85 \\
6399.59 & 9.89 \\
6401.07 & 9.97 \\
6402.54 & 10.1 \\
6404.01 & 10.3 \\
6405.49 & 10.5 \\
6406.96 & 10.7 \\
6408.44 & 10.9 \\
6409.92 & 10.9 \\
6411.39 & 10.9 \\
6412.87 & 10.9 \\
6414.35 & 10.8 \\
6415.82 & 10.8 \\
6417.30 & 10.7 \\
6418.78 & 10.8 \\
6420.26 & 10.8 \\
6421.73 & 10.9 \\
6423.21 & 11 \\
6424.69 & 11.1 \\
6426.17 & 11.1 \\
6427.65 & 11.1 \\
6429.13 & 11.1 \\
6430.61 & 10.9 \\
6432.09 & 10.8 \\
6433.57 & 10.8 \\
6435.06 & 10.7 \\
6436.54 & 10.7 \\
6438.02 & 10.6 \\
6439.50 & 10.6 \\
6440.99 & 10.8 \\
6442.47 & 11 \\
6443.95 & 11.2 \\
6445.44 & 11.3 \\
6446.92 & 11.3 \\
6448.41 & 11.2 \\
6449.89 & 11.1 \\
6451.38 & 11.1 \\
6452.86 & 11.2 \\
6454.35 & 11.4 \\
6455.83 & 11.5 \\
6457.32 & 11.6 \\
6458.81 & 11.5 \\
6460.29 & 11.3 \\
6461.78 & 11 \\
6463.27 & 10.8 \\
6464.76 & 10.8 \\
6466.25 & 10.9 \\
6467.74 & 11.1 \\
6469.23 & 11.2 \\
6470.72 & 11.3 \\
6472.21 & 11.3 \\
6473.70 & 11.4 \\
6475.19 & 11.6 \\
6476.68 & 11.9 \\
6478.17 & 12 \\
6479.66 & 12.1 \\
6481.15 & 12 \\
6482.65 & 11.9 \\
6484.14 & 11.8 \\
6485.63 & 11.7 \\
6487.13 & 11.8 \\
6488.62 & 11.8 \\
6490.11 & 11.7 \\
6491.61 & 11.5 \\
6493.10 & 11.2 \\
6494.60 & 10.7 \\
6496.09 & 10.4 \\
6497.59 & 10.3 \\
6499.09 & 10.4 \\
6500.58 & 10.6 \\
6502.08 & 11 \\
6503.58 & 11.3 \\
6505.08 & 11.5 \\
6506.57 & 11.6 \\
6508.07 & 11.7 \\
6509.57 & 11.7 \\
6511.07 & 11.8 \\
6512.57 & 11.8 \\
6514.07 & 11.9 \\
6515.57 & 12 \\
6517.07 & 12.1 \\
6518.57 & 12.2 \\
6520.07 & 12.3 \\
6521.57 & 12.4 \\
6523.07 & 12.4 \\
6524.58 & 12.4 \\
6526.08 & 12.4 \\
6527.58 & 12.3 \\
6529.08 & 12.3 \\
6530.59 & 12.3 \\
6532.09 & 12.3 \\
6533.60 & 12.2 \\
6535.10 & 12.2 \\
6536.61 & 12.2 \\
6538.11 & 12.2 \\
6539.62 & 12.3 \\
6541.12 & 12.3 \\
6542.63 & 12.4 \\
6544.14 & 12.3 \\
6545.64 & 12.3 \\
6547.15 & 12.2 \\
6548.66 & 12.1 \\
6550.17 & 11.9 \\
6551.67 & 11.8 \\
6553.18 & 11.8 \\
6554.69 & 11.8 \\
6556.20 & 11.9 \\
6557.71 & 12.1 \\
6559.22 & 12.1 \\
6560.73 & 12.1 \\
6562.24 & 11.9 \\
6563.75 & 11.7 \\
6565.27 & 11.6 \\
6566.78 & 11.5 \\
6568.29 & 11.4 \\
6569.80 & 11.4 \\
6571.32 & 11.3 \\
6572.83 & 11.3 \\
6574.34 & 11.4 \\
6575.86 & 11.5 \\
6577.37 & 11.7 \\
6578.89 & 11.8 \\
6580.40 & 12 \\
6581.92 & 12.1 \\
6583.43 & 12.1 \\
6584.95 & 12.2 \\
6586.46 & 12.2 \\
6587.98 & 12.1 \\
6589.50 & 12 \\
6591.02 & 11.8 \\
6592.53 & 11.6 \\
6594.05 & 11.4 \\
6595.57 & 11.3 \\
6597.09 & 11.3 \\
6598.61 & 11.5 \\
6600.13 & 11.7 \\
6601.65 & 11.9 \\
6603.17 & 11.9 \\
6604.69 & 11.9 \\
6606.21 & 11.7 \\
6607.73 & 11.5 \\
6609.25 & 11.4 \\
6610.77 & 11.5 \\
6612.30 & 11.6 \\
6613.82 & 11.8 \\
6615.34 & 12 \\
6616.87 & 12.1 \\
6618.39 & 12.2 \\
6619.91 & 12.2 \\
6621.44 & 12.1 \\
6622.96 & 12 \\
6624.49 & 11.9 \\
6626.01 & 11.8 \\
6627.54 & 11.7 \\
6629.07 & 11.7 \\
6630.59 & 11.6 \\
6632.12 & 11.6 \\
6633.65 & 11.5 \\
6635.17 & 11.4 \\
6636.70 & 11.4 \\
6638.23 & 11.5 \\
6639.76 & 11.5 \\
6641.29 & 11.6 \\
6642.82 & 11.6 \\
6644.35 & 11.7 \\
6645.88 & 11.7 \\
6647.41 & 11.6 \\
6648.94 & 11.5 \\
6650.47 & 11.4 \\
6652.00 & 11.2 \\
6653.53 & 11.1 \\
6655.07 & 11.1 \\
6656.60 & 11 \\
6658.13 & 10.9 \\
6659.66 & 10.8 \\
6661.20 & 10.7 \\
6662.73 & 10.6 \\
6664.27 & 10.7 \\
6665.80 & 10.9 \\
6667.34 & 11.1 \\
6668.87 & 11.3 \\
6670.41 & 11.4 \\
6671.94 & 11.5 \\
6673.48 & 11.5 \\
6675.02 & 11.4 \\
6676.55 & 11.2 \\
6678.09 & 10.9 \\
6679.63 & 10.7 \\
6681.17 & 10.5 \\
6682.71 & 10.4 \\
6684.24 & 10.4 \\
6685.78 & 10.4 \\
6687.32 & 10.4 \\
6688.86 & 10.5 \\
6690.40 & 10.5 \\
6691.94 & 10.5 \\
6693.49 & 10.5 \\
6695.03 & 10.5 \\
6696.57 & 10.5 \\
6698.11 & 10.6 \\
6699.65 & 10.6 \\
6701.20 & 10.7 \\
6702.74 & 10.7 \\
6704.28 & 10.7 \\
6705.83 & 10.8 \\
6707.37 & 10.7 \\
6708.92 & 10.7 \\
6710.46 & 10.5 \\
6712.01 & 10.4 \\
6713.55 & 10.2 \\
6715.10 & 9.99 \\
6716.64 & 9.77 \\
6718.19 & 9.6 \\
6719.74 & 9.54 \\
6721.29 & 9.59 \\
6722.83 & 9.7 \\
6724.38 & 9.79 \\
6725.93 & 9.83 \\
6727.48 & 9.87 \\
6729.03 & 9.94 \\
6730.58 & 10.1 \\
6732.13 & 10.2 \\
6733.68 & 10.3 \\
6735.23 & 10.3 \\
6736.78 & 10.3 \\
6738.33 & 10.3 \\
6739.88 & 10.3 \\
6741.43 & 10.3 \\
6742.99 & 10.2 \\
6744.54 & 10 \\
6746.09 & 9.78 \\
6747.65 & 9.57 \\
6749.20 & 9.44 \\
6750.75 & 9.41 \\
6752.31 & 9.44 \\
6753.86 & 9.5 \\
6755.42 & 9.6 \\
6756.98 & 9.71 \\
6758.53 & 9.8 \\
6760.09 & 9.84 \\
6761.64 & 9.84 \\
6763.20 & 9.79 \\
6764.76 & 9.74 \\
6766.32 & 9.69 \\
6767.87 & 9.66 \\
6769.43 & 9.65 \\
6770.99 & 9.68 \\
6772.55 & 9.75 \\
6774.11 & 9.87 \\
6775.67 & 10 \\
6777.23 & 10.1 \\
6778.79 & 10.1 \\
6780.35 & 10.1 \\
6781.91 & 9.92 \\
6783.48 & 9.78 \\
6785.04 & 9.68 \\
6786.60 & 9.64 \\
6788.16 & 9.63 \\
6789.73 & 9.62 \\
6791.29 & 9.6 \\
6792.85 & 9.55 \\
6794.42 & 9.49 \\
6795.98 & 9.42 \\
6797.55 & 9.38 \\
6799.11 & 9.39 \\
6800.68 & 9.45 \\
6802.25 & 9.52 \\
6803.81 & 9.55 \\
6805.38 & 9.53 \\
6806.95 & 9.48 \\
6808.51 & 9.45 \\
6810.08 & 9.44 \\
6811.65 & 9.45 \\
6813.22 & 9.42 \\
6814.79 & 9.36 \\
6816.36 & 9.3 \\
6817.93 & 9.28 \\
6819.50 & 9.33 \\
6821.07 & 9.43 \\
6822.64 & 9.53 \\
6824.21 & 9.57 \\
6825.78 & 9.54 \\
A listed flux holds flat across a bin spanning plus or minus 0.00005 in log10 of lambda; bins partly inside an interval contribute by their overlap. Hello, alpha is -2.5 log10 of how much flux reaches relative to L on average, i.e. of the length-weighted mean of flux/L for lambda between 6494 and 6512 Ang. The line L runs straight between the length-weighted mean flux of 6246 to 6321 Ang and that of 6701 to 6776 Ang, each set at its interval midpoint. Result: -0.17 mag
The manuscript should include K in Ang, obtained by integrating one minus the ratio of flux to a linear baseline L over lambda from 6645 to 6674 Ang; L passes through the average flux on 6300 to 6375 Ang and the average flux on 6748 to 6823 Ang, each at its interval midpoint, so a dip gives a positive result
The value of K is -4.0 Ang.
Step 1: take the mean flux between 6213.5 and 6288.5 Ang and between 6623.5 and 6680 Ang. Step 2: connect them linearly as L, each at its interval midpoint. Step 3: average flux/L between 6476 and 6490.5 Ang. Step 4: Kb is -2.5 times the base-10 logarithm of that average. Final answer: -0.19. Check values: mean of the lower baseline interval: 8.18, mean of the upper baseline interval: 11.3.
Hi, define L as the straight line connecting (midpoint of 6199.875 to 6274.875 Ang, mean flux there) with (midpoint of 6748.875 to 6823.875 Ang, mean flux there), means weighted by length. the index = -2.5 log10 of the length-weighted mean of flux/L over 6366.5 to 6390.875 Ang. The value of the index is -0.17 mag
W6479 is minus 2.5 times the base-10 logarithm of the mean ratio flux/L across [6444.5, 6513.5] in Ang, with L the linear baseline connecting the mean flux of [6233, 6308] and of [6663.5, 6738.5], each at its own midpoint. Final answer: -0.19 mag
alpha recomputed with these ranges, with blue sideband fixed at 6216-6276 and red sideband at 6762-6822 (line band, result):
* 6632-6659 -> -0.24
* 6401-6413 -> -0.25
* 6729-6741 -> -0.09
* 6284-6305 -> -0.18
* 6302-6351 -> -0.25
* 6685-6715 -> -0.13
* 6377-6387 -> -0.15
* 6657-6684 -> -0.19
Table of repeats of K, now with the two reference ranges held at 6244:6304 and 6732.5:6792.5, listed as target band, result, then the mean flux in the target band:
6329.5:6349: -3.6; 10.6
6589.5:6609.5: -4.5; 11.6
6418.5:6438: -3.8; 10.9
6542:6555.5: -3.9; 12.1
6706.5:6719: -0.6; 10.2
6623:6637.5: -3.2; 11.6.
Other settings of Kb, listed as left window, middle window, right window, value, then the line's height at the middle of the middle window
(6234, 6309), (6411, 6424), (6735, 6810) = -0.20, 9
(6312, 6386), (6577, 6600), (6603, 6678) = -0.05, 11.3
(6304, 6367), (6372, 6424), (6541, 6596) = 0.05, 10.7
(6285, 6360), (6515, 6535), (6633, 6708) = -0.15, 10.6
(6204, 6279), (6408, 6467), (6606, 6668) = -0.13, 9.79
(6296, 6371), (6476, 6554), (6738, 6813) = -0.18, 10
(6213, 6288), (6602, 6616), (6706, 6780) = -0.23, 9.45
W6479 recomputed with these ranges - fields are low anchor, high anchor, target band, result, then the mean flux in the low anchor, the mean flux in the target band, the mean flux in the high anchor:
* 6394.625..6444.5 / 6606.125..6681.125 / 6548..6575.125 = -0.054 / 10.7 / 11.7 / 11.4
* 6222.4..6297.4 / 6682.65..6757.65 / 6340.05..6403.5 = -0.148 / 8.38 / 10.1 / 10.2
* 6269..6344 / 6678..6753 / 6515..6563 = -0.208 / 9.84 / 12.2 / 10.2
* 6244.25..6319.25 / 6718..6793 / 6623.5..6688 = -0.162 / 9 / 11.2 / 9.83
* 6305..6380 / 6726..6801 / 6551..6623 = -0.176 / 10.3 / 11.8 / 9.81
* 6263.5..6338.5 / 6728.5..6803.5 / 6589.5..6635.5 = -0.199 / 9.69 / 11.7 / 9.8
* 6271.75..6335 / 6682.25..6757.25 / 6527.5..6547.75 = -0.222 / 9.79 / 12.3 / 10.2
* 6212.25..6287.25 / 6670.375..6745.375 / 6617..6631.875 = -0.191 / 8.16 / 11.9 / 10.4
